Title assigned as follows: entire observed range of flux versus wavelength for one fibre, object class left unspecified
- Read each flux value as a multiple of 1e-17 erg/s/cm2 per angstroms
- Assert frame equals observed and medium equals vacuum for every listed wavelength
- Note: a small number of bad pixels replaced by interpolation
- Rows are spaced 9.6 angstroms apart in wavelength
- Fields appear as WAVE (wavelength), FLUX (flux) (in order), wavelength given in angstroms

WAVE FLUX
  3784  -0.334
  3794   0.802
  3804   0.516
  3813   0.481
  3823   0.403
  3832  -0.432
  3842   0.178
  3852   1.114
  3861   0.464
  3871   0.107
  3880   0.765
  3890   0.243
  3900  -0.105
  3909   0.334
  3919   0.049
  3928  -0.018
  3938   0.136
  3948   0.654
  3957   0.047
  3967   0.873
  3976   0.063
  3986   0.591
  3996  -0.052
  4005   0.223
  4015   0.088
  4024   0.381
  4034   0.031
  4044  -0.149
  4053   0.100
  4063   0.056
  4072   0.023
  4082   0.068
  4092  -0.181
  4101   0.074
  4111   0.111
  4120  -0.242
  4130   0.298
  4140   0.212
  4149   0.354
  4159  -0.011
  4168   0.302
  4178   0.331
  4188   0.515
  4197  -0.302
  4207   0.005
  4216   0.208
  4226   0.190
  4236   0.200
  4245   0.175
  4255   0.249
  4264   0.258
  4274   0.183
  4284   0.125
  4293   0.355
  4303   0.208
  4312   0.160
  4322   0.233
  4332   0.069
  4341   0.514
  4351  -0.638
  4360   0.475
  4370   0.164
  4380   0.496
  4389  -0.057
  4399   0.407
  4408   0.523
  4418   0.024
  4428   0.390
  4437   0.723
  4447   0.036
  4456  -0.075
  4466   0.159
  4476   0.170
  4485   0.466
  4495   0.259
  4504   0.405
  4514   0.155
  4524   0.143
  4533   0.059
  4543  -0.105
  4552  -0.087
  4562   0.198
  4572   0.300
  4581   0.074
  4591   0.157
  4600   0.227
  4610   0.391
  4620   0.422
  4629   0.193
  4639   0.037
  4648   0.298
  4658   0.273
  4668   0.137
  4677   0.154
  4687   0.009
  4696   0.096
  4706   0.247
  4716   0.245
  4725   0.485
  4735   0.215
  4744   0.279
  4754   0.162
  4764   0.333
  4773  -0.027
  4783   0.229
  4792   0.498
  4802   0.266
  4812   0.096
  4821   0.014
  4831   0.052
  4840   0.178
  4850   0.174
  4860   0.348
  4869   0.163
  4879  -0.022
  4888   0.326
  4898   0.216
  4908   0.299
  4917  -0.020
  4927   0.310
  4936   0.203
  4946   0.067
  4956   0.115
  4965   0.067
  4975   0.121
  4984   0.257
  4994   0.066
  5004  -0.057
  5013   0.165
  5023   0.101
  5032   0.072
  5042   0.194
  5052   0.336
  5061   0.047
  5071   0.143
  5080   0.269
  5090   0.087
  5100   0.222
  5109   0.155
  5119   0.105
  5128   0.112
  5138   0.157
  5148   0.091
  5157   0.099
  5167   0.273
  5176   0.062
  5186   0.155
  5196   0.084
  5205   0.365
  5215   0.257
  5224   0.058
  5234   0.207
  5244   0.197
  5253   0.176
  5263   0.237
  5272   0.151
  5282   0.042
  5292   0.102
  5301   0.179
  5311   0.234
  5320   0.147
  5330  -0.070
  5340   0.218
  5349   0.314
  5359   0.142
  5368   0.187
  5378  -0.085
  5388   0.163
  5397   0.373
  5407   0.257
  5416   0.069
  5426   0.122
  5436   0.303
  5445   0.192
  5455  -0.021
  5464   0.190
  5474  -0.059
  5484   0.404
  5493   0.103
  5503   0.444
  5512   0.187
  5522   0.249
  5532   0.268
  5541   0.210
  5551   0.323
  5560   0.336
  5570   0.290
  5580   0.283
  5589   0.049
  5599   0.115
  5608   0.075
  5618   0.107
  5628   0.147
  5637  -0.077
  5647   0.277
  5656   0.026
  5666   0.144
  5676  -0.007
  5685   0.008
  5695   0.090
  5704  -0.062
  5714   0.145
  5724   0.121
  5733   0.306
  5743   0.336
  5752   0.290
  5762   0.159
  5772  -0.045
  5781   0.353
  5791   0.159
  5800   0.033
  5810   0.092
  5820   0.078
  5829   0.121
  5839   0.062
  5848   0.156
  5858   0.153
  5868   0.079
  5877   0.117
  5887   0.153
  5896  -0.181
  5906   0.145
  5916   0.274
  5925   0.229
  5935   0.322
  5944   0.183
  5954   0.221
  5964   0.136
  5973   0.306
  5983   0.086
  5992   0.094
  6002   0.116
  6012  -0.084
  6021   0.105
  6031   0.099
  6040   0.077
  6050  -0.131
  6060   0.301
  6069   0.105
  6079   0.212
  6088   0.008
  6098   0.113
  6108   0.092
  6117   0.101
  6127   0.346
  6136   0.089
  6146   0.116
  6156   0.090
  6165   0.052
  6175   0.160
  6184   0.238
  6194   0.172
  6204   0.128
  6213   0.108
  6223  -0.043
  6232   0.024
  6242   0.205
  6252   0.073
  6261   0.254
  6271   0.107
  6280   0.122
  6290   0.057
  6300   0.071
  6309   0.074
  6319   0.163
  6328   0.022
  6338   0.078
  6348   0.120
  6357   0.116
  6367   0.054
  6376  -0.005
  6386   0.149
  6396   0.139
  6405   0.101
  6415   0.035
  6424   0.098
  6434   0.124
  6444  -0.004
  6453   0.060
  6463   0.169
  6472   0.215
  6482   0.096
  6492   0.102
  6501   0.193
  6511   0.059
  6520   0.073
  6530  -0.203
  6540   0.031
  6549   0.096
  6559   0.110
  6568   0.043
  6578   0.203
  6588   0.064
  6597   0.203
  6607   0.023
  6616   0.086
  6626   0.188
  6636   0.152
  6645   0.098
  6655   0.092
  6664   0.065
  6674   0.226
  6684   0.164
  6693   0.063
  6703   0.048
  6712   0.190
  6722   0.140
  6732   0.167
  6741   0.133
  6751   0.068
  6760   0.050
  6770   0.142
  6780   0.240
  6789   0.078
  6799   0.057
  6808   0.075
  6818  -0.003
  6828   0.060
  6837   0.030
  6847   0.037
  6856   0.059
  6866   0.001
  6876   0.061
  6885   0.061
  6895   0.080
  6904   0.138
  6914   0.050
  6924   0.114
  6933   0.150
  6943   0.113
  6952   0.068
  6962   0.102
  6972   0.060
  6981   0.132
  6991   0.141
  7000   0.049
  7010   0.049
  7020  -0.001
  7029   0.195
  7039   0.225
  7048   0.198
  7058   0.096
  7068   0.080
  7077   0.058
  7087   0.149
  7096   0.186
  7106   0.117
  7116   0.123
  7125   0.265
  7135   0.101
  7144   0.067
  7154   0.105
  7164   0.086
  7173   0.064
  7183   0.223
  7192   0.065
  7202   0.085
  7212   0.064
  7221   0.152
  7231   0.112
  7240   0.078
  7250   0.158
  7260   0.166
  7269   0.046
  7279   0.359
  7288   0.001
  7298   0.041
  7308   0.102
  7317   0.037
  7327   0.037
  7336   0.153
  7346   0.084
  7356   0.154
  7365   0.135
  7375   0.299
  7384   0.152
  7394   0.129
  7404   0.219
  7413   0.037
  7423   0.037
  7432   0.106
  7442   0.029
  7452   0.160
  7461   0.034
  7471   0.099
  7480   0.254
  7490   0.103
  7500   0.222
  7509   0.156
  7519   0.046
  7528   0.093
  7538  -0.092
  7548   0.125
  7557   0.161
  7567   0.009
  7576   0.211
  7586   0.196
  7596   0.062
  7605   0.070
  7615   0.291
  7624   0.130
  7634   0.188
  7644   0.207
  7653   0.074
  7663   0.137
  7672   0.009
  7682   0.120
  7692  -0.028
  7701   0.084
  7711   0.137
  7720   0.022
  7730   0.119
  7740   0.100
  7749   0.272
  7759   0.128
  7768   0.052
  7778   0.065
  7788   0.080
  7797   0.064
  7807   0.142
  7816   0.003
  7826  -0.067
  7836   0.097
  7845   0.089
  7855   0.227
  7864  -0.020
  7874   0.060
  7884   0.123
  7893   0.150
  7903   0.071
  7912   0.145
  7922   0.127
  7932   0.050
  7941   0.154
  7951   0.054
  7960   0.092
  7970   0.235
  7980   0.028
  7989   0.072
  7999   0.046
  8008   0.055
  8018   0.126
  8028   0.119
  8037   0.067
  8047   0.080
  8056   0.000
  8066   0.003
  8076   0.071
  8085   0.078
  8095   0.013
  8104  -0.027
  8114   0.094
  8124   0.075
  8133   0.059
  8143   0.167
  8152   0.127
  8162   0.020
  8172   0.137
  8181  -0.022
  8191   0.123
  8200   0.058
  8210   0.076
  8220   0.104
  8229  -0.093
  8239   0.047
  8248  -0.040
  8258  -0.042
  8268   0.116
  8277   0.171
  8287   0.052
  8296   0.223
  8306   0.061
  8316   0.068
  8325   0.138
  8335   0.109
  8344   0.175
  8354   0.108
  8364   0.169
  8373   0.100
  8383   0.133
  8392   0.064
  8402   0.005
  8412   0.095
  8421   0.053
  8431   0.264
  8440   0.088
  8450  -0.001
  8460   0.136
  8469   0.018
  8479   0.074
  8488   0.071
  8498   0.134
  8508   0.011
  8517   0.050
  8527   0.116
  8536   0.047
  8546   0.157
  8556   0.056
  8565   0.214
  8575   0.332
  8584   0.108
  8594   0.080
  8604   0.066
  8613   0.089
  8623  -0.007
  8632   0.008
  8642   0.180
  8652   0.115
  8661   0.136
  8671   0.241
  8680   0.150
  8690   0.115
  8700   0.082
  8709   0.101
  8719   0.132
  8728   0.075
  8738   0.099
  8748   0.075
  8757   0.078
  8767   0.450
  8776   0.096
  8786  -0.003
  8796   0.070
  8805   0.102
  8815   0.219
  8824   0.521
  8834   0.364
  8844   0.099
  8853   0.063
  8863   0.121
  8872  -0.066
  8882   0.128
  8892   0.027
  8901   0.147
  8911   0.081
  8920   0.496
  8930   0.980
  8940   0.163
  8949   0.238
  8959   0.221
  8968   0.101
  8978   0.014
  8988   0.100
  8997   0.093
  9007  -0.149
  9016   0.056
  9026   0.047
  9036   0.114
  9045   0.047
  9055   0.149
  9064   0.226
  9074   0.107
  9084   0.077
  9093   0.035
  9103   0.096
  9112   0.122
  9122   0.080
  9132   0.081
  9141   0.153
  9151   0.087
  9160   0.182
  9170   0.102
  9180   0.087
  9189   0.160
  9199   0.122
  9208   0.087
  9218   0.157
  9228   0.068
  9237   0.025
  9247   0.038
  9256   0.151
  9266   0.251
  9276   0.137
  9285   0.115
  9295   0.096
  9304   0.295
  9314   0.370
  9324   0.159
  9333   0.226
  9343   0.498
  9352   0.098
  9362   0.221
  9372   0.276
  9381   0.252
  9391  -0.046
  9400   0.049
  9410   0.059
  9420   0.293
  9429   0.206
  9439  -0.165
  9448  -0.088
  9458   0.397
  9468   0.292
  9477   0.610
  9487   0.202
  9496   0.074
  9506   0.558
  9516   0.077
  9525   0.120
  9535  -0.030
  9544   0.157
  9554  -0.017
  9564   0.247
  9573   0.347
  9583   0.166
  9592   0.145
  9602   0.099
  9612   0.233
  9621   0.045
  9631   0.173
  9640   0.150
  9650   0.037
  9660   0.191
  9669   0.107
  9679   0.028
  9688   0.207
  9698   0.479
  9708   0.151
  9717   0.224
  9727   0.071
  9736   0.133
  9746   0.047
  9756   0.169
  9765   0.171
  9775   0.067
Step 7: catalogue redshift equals 1.39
